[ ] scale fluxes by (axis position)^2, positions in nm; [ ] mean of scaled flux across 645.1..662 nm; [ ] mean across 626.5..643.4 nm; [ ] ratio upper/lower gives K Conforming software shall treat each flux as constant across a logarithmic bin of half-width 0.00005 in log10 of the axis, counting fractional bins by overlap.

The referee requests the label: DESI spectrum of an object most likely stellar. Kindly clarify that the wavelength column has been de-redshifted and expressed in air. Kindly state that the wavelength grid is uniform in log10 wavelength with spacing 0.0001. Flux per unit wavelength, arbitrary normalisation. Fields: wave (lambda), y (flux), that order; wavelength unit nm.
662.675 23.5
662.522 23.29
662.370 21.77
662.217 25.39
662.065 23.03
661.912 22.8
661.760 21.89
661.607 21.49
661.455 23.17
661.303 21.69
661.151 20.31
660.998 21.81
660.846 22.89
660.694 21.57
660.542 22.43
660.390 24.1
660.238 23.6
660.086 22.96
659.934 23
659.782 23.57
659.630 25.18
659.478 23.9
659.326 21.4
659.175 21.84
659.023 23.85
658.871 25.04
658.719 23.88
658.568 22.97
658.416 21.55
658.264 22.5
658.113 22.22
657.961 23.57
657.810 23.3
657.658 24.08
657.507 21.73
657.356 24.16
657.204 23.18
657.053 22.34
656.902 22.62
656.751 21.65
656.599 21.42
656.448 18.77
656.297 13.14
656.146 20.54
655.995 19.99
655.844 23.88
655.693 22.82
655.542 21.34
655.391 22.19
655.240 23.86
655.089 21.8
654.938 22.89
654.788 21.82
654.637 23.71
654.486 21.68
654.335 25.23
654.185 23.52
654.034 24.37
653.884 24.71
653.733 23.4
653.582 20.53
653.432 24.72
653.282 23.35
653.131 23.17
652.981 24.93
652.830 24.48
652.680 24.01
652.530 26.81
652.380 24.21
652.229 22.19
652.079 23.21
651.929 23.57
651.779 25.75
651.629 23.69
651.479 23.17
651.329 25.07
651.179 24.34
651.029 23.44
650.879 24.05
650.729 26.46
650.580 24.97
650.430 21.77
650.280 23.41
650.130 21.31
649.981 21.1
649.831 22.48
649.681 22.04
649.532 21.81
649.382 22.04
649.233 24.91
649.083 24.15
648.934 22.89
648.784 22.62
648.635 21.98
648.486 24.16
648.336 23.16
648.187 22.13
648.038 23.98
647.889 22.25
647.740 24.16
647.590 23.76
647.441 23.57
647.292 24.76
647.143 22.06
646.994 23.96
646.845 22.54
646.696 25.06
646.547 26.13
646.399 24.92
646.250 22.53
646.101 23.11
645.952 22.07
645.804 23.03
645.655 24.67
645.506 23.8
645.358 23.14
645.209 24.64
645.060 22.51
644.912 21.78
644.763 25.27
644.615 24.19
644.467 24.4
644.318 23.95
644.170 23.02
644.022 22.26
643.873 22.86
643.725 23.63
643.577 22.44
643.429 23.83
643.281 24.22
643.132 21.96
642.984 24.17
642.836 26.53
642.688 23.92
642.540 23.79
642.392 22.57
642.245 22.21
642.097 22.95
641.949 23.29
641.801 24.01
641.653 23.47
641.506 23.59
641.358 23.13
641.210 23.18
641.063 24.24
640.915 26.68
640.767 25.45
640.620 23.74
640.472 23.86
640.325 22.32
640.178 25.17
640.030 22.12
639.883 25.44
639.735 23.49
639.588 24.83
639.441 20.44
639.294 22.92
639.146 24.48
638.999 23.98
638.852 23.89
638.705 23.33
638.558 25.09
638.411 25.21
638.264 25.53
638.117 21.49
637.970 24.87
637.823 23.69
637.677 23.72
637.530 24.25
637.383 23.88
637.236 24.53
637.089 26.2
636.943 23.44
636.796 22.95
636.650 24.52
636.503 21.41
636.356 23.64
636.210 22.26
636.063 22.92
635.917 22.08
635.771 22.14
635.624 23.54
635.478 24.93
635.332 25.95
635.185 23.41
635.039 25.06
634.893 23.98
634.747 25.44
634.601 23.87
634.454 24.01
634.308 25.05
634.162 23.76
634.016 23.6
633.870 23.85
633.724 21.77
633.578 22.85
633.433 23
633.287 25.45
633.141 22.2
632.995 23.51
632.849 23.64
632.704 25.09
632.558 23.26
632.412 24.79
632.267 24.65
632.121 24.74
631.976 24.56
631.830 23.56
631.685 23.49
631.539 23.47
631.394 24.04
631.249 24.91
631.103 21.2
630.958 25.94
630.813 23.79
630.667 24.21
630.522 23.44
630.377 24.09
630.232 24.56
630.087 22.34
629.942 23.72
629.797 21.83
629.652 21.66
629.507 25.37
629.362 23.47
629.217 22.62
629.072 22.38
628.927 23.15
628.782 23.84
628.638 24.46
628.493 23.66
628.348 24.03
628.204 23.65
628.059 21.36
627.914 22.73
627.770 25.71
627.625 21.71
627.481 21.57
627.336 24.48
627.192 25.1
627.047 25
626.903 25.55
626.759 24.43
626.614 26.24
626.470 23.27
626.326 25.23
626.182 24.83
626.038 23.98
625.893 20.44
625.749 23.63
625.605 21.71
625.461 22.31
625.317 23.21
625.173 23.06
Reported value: 1.0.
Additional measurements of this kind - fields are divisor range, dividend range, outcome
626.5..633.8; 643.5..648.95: 1.04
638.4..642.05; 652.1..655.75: 1.02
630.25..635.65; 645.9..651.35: 1.02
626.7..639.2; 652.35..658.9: 1.03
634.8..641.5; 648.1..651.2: 1.00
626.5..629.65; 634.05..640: 1.03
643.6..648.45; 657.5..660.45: 1.03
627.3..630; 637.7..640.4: 1.06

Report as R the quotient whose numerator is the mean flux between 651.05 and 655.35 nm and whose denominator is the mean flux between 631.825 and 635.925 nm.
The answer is 1.0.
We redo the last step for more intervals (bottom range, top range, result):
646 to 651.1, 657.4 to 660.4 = 0.99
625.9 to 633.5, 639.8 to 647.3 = 1.00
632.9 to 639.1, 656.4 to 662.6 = 0.95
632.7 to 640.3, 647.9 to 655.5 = 0.98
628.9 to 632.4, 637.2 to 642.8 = 1.01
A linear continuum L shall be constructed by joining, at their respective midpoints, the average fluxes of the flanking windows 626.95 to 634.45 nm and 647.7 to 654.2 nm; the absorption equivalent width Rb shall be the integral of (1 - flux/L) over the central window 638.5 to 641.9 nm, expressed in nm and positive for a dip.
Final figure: -0.04 nm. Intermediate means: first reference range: 23.7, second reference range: 23.5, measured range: 23.9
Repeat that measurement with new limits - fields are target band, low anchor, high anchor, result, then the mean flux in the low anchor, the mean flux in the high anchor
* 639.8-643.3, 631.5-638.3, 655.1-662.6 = -0.058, 23.8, 22.4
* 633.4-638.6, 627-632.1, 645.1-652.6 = -0.059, 23.6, 23.5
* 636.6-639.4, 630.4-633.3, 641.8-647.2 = -0.034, 24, 23.6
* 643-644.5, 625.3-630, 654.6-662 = -0.022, 23.5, 22.4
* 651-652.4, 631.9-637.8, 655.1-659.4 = -0.081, 23.8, 22.1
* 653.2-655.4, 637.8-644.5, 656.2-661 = -0.039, 23.7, 22.5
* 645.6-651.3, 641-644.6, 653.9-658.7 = -0.096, 23.5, 22.3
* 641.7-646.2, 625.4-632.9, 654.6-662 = -0.085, 23.7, 22.4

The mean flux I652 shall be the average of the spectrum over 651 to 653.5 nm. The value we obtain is 24.1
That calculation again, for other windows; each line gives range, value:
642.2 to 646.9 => 23.6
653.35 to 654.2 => 23.5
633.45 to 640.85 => 23.8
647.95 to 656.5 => 23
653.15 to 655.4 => 23.2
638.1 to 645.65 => 23.7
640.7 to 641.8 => 24.2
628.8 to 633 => 23.7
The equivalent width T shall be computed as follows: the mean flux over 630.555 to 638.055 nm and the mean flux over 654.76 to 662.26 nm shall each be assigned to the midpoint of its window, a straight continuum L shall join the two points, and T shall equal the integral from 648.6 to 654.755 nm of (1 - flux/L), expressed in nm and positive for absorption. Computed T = -0.19 nm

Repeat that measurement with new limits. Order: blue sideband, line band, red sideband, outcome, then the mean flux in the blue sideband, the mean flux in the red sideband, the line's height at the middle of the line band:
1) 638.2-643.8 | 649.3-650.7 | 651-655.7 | 0.07 nm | 23.8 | 23.6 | 23.6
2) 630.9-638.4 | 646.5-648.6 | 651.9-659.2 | -0.04 nm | 23.9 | 22.8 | 23.2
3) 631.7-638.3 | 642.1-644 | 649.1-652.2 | 0.01 nm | 23.8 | 23.4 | 23.6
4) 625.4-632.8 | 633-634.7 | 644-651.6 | 0.00 nm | 23.7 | 23.4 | 23.6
